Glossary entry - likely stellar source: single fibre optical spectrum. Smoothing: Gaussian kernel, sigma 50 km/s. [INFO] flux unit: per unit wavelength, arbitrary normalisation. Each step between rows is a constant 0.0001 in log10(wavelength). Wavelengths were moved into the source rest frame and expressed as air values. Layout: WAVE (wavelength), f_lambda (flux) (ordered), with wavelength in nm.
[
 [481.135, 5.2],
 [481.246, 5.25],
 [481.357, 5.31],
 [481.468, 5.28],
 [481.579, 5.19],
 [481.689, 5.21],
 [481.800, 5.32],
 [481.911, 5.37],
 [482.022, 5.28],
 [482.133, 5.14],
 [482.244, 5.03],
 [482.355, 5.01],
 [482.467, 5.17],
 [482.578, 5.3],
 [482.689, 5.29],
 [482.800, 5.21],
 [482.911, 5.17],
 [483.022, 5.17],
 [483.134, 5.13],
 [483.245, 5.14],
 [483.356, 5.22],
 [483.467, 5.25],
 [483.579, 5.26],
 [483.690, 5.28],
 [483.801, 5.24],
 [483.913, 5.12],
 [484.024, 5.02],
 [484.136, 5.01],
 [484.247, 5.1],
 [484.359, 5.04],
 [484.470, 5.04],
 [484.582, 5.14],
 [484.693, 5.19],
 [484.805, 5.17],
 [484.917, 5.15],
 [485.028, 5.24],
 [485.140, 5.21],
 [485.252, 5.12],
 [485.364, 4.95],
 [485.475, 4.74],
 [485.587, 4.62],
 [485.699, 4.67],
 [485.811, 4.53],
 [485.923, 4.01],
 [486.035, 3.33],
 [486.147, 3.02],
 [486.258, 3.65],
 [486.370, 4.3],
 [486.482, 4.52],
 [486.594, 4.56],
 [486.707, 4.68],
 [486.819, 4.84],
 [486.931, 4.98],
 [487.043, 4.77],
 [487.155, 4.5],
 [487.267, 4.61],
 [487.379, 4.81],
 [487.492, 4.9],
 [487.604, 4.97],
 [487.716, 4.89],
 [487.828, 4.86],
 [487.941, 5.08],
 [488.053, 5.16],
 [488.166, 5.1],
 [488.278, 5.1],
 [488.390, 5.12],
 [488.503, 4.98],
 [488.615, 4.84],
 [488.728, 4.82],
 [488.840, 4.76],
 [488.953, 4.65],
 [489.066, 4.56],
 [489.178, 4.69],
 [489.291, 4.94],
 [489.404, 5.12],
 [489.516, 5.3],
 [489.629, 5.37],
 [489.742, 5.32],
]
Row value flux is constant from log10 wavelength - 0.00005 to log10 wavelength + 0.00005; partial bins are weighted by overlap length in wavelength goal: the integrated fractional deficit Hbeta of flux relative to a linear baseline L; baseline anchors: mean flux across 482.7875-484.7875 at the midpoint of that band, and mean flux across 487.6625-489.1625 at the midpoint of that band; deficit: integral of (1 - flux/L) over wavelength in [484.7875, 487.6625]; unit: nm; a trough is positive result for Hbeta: 0.24 nm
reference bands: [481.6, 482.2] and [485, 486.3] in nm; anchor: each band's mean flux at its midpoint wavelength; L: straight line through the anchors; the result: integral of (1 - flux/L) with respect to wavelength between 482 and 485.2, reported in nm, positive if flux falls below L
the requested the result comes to -0.19 nm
